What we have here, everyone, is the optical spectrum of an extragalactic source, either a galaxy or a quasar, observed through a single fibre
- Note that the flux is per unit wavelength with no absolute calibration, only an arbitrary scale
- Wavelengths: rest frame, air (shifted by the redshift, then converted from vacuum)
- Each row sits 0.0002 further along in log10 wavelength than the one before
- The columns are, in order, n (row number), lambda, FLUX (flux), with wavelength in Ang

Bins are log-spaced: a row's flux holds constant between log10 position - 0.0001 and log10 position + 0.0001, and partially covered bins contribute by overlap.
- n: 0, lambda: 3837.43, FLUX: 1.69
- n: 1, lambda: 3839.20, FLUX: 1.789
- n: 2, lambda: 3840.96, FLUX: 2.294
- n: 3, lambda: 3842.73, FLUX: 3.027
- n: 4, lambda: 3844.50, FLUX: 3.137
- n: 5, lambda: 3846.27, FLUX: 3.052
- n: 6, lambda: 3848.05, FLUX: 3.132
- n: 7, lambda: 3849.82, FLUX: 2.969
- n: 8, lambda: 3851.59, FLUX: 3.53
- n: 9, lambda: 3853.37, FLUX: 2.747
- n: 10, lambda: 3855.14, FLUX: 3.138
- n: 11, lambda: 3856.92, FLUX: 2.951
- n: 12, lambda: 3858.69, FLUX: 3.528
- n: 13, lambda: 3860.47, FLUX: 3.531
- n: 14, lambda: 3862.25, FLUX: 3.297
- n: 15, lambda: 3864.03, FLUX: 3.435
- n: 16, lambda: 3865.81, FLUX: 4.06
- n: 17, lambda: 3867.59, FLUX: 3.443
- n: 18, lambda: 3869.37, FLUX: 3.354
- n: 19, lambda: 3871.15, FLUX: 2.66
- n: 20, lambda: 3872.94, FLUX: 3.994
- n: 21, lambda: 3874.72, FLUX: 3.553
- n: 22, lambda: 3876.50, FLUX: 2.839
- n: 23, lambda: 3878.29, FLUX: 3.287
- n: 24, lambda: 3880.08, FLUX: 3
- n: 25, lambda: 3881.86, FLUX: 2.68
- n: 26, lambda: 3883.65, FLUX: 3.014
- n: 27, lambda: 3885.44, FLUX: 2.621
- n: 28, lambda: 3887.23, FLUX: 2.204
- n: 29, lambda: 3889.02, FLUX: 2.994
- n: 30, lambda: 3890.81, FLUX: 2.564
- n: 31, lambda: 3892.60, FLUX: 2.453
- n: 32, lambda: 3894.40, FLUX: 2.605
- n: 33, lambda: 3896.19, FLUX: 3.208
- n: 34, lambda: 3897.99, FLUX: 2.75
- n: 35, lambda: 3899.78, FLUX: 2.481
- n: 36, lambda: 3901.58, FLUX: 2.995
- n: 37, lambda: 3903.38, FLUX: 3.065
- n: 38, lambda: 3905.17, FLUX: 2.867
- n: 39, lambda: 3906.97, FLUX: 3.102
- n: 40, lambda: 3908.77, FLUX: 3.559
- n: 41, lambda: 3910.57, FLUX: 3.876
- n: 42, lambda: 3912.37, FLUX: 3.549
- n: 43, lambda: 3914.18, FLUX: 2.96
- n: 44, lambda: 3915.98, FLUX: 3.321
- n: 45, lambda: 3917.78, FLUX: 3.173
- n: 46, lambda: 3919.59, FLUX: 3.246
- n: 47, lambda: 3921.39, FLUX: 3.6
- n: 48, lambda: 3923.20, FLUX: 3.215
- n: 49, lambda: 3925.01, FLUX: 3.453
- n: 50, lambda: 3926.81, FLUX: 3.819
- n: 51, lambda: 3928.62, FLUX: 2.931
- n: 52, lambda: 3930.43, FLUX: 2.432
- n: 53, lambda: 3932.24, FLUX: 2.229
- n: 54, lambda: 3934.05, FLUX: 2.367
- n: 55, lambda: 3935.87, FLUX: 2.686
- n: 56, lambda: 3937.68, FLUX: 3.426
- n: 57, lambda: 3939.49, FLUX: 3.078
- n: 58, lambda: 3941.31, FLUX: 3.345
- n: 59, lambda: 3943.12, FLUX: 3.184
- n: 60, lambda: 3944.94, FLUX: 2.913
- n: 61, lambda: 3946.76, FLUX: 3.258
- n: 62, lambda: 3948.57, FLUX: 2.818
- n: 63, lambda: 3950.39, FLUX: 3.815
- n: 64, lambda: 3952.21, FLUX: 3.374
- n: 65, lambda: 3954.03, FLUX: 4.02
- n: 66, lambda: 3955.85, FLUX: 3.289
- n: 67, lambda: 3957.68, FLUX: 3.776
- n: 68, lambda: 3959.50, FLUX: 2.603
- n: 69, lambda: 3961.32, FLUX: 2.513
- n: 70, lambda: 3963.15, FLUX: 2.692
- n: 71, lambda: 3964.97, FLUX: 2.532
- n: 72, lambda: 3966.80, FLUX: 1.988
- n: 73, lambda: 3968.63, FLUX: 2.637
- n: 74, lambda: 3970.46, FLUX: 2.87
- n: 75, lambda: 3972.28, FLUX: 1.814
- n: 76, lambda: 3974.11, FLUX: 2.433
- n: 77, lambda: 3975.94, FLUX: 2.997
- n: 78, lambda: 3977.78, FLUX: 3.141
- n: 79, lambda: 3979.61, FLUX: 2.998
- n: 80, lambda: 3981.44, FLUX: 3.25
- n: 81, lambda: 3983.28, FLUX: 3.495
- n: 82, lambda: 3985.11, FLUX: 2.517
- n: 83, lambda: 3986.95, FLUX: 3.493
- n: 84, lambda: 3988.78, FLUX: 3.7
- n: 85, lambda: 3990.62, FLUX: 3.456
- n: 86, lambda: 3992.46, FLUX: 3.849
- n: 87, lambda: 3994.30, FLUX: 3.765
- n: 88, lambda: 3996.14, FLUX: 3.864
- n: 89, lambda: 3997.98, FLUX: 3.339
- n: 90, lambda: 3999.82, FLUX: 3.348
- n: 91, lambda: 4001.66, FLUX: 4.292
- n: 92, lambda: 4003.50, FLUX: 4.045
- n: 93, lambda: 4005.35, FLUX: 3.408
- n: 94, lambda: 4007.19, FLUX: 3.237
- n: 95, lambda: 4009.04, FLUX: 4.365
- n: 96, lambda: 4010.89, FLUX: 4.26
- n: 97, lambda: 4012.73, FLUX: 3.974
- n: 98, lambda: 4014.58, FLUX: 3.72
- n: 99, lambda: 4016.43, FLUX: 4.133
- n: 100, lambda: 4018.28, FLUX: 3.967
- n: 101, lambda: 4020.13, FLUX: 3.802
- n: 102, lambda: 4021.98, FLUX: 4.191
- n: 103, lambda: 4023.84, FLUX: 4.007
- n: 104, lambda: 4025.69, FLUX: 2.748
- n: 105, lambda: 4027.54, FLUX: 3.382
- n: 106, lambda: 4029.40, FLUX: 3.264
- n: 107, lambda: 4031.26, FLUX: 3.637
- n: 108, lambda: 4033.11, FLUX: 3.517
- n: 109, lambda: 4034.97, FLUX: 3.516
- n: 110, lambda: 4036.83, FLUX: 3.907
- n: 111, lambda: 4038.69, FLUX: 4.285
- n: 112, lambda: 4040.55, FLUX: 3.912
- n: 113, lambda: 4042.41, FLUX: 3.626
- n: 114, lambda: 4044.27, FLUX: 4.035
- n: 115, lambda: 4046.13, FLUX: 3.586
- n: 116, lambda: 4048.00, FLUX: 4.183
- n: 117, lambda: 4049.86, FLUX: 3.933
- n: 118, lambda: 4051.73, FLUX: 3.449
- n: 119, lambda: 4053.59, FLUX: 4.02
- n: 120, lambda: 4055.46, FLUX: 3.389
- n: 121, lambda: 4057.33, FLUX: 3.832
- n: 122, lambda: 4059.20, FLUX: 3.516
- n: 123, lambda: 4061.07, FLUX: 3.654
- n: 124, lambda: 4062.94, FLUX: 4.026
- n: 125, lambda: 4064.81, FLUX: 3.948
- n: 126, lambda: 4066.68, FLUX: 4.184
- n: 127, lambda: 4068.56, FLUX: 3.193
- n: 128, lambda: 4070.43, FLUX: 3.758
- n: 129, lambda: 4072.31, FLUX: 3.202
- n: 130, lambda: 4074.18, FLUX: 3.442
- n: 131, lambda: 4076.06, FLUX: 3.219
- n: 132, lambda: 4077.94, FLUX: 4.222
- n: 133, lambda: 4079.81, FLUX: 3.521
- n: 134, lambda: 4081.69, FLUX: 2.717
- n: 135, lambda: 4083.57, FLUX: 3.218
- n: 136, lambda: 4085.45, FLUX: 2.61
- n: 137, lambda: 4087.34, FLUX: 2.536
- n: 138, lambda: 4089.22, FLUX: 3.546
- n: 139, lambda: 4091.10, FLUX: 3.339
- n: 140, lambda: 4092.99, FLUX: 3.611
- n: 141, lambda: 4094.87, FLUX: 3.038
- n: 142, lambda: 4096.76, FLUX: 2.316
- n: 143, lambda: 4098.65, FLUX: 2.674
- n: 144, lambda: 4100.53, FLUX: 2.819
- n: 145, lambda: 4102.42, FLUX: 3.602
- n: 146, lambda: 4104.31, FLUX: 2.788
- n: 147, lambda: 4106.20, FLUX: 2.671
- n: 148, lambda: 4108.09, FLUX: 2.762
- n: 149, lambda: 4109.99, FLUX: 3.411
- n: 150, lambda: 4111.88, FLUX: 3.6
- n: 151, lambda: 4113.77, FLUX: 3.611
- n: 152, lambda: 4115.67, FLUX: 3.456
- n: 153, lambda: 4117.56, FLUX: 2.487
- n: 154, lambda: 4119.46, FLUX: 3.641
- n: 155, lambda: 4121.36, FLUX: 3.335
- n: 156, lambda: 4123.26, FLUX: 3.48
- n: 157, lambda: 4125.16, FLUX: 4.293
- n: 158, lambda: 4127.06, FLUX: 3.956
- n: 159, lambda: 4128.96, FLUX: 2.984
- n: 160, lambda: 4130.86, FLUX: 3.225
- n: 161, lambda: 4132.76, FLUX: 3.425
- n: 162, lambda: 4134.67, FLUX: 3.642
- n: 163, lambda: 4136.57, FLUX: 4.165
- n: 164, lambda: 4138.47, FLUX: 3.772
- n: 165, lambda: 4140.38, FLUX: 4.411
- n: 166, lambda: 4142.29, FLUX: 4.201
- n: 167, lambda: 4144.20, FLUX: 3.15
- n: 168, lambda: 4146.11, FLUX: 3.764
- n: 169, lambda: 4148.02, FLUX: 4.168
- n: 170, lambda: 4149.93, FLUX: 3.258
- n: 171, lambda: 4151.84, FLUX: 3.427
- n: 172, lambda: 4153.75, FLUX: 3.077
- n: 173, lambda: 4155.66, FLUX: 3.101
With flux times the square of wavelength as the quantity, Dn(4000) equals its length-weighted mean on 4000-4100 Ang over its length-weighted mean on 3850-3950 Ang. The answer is 1.25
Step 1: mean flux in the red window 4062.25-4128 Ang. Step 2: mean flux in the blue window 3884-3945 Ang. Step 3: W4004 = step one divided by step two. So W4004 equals 1.10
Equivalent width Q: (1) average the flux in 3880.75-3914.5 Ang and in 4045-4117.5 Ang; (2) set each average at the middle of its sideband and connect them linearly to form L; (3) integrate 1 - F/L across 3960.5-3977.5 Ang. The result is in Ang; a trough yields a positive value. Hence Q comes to 3.2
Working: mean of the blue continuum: 2.92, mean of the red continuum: 3.37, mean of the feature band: 2.52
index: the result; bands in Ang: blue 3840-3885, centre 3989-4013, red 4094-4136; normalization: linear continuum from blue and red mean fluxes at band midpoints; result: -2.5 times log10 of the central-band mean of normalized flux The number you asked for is -0.17 mag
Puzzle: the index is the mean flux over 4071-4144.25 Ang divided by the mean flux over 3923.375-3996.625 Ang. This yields 1.09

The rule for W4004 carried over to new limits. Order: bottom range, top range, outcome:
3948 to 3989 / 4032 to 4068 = 1.28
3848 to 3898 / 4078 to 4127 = 1.03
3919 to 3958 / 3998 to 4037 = 1.17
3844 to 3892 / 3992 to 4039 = 1.20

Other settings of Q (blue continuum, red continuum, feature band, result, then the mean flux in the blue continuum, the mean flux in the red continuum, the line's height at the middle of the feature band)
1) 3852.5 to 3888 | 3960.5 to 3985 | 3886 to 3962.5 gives -3.9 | 3.17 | 2.71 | 2.93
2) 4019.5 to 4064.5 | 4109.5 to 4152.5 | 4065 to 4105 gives 4.8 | 3.73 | 3.61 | 3.67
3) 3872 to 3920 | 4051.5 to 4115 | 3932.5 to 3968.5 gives 1.2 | 3.03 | 3.33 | 3.12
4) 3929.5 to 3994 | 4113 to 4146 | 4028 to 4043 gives -2.0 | 3.01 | 3.61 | 3.27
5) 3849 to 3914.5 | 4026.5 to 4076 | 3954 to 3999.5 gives 4.9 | 3.11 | 3.7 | 3.44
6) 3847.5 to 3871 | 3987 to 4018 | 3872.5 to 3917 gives 5.3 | 3.3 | 3.79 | 3.42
